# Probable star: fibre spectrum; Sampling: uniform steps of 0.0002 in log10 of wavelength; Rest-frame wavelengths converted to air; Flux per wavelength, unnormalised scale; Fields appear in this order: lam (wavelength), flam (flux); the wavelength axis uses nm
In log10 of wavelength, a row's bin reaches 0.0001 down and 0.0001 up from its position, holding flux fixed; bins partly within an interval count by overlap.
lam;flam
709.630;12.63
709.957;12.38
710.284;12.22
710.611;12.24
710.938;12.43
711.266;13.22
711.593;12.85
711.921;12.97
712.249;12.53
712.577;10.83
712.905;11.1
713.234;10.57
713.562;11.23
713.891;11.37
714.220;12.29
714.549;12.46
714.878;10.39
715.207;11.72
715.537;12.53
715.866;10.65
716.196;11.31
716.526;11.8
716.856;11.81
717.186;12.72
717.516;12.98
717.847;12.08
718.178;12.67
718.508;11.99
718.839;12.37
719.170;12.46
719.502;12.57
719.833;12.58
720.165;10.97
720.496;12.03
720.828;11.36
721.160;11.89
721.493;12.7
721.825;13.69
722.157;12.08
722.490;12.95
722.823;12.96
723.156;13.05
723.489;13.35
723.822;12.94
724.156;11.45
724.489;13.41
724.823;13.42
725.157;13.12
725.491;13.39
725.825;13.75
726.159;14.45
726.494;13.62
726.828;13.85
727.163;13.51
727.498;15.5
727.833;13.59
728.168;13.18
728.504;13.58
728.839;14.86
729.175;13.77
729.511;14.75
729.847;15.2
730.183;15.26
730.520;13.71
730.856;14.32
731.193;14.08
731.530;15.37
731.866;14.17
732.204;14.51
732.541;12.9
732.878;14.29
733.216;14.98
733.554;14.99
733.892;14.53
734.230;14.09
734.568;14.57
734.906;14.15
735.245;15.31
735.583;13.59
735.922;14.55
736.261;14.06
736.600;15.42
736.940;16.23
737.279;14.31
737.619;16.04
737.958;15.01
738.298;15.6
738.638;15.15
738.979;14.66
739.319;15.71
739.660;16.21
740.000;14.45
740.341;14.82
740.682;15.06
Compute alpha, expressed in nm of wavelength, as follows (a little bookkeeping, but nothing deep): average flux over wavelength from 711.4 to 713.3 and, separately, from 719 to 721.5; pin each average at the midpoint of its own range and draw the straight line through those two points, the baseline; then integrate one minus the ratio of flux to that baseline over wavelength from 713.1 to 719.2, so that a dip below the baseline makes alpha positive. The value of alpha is 0.05 nm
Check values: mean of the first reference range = 11.9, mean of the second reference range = 12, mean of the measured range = 11.9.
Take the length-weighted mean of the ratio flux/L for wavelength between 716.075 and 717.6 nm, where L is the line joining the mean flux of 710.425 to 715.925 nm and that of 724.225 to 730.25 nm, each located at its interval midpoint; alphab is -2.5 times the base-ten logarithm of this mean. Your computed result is 0.03 mag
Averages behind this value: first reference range 11.9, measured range 12.1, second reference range 14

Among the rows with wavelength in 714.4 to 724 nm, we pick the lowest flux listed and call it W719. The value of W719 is 10.39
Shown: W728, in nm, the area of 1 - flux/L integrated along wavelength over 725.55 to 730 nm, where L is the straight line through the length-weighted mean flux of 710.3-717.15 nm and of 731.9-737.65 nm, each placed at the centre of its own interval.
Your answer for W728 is -0.14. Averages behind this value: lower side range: 11.8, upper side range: 14.6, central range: 14.1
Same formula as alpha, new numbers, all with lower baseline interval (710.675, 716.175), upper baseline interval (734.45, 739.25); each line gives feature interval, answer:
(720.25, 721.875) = 0.08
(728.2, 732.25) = -0.11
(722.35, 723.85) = 0.00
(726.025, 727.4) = -0.04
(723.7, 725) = 0.05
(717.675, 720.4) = 0.08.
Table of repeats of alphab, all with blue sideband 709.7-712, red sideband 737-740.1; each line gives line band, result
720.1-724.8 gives 0.10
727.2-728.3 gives 0.01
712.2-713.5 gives 0.15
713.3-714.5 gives 0.11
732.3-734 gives 0.03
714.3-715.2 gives 0.13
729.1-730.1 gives -0.02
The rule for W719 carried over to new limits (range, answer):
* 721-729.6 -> 11.45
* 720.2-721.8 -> 11.36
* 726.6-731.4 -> 13.18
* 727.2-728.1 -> 13.59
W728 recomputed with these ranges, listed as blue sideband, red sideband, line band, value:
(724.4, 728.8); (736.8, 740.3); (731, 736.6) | 0.11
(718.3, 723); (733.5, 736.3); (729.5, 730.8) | -0.09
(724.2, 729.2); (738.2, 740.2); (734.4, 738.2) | 0.02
